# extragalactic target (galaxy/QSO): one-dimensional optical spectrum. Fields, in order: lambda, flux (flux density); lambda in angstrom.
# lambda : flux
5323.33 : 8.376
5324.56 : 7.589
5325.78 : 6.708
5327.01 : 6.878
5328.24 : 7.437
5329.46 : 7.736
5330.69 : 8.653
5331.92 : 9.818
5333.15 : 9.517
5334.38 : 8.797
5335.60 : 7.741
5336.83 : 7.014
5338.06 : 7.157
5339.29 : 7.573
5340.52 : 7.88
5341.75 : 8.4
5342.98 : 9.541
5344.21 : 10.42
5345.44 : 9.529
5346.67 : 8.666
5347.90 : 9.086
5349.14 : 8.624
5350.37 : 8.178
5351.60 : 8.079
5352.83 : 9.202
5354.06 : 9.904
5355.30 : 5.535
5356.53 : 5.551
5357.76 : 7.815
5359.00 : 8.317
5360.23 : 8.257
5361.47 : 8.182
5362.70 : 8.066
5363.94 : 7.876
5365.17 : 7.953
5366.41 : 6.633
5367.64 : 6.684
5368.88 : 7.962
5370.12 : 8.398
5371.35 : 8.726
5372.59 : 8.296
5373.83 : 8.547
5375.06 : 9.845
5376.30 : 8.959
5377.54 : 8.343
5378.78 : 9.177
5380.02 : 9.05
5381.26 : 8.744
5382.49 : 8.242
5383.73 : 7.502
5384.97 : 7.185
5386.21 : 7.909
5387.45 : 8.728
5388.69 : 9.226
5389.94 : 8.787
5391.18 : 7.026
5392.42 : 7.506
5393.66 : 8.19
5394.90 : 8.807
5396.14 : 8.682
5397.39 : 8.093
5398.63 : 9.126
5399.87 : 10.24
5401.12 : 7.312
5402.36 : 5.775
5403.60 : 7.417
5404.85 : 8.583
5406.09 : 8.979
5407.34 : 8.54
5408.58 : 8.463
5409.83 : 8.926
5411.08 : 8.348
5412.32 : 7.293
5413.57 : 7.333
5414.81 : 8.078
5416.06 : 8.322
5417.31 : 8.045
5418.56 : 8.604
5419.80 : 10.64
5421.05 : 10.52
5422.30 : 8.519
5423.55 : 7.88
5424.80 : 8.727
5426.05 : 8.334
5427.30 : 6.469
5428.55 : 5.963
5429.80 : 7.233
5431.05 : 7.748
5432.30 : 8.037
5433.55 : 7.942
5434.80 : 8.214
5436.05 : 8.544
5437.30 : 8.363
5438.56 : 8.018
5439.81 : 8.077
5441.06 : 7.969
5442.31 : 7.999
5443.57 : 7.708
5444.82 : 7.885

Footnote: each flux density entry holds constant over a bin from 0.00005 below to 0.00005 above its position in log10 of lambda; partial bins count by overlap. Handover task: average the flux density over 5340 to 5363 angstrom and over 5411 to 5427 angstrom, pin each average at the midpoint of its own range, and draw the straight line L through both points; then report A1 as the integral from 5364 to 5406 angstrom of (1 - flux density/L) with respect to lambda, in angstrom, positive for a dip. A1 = 1.0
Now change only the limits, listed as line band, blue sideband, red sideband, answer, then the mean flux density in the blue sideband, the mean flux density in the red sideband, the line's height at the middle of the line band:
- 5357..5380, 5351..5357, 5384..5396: -1.0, 7.71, 8.15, 7.89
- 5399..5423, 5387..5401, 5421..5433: -0.8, 8.53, 7.82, 8.16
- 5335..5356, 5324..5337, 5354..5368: -1.7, 8.03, 7.49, 7.76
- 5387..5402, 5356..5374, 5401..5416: -1.0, 7.81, 7.96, 7.91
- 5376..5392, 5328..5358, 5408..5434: -0.2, 8.33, 8.16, 8.24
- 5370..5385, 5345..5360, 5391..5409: -0.7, 8.19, 8.21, 8.2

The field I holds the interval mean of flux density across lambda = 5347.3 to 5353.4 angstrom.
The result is 8.63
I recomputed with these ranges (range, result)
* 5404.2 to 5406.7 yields 8.76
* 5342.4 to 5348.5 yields 9.45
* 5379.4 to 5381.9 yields 8.92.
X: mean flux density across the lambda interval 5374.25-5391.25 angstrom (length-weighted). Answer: 8.53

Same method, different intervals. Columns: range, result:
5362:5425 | 8.33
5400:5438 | 8.13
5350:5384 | 8.15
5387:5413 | 8.28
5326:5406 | 8.23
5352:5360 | 7.76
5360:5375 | 8.03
